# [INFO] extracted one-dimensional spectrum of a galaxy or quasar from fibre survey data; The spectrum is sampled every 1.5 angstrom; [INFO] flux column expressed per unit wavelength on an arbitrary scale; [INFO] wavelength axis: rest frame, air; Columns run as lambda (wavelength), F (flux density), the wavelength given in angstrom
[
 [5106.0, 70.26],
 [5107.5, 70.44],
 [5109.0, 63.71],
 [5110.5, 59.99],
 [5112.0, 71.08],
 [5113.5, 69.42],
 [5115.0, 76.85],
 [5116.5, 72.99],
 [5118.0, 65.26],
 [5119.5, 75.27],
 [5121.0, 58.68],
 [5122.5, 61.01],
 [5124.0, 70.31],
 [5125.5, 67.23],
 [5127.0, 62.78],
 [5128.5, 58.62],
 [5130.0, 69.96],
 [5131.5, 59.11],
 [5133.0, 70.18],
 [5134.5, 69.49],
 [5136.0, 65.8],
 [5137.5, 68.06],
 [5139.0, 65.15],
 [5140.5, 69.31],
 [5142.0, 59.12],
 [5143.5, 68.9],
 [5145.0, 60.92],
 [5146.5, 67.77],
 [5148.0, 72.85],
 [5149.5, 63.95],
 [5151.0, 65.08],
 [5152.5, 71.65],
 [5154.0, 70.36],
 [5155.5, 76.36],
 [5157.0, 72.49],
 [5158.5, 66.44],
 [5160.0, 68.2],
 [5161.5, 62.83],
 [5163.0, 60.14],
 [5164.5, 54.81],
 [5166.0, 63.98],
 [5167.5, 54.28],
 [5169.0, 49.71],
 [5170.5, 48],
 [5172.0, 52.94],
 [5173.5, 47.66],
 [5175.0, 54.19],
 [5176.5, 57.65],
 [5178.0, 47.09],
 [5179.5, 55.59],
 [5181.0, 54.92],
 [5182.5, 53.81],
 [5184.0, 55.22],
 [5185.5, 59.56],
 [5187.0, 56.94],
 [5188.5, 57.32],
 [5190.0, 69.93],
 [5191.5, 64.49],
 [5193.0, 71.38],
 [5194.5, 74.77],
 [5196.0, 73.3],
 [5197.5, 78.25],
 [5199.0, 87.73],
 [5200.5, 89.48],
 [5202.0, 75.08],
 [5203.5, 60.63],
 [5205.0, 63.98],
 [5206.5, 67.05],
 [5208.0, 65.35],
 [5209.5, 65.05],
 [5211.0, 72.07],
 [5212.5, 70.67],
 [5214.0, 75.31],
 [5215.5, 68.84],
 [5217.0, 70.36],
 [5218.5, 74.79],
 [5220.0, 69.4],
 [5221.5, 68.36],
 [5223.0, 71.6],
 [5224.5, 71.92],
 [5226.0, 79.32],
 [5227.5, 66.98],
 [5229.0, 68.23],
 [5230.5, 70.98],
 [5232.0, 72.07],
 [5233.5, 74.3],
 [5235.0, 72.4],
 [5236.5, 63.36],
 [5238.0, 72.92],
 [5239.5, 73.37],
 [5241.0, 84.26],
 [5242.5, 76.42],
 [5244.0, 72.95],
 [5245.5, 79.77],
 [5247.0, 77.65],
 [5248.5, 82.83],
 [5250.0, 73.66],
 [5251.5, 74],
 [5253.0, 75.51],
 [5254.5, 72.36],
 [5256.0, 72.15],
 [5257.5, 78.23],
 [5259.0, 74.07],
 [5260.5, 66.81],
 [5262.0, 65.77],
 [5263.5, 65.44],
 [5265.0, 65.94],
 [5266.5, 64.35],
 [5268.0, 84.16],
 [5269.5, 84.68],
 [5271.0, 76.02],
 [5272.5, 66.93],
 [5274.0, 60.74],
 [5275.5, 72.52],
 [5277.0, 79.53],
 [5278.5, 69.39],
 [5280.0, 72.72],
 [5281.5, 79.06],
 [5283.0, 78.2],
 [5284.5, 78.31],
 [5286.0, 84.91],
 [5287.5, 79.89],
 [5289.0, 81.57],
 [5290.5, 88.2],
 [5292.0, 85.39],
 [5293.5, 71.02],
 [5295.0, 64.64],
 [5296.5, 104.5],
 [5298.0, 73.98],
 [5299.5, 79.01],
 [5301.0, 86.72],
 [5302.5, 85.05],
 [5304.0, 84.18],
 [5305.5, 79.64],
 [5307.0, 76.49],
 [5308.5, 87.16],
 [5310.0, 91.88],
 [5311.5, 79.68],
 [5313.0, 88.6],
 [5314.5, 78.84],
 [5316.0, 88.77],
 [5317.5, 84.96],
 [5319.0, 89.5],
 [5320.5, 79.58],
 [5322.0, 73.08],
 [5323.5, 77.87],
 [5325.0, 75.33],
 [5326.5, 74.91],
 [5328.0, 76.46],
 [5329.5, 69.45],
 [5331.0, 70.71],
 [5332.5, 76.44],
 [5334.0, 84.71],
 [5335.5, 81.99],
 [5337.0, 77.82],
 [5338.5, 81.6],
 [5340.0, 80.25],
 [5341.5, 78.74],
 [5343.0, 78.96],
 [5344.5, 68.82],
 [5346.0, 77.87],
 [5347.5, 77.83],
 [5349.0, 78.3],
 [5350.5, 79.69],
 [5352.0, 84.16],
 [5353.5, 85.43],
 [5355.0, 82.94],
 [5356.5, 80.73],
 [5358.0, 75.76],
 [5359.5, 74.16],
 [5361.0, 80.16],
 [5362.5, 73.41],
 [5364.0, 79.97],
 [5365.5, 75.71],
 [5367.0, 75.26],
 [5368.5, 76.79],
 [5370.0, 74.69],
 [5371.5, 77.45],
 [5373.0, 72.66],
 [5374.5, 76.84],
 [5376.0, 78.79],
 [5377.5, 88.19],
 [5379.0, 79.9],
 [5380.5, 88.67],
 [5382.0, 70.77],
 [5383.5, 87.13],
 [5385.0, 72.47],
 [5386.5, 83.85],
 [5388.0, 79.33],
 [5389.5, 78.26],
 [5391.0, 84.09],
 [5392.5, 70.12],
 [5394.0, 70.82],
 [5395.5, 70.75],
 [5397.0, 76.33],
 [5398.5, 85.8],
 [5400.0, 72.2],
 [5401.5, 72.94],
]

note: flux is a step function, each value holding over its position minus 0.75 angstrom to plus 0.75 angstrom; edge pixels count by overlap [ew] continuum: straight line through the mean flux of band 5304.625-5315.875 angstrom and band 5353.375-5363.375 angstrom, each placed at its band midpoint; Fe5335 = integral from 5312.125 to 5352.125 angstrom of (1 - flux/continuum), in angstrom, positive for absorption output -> 1.1 angstrom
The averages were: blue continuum 83.5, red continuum 78.5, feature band 79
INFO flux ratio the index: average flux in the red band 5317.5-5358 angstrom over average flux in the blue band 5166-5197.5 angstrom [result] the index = 1.34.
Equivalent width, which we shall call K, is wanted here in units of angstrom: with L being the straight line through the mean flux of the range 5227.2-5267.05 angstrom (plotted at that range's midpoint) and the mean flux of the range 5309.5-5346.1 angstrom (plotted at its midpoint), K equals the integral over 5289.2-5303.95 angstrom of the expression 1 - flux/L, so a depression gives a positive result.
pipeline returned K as -1.0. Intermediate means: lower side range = 72.6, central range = 82.1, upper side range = 79.4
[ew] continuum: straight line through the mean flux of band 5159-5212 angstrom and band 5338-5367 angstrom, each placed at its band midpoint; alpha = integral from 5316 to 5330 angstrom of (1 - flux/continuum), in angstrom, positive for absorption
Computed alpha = -0.5 angstrom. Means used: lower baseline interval 62.7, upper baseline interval 78.5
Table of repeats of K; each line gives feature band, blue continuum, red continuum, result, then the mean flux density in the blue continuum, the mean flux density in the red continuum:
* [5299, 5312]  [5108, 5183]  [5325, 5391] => -1.53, 63.5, 78.4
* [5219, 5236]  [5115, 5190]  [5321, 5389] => -0.73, 62.7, 78.1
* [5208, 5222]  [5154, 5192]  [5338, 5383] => -1.57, 58.8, 78.5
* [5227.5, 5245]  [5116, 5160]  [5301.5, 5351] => 0.26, 67.1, 79.9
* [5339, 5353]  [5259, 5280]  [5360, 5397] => -0.51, 71.1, 77.7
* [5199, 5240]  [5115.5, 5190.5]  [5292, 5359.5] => -1.10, 62.6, 80.1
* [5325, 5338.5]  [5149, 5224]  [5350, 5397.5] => -0.26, 65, 78.3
